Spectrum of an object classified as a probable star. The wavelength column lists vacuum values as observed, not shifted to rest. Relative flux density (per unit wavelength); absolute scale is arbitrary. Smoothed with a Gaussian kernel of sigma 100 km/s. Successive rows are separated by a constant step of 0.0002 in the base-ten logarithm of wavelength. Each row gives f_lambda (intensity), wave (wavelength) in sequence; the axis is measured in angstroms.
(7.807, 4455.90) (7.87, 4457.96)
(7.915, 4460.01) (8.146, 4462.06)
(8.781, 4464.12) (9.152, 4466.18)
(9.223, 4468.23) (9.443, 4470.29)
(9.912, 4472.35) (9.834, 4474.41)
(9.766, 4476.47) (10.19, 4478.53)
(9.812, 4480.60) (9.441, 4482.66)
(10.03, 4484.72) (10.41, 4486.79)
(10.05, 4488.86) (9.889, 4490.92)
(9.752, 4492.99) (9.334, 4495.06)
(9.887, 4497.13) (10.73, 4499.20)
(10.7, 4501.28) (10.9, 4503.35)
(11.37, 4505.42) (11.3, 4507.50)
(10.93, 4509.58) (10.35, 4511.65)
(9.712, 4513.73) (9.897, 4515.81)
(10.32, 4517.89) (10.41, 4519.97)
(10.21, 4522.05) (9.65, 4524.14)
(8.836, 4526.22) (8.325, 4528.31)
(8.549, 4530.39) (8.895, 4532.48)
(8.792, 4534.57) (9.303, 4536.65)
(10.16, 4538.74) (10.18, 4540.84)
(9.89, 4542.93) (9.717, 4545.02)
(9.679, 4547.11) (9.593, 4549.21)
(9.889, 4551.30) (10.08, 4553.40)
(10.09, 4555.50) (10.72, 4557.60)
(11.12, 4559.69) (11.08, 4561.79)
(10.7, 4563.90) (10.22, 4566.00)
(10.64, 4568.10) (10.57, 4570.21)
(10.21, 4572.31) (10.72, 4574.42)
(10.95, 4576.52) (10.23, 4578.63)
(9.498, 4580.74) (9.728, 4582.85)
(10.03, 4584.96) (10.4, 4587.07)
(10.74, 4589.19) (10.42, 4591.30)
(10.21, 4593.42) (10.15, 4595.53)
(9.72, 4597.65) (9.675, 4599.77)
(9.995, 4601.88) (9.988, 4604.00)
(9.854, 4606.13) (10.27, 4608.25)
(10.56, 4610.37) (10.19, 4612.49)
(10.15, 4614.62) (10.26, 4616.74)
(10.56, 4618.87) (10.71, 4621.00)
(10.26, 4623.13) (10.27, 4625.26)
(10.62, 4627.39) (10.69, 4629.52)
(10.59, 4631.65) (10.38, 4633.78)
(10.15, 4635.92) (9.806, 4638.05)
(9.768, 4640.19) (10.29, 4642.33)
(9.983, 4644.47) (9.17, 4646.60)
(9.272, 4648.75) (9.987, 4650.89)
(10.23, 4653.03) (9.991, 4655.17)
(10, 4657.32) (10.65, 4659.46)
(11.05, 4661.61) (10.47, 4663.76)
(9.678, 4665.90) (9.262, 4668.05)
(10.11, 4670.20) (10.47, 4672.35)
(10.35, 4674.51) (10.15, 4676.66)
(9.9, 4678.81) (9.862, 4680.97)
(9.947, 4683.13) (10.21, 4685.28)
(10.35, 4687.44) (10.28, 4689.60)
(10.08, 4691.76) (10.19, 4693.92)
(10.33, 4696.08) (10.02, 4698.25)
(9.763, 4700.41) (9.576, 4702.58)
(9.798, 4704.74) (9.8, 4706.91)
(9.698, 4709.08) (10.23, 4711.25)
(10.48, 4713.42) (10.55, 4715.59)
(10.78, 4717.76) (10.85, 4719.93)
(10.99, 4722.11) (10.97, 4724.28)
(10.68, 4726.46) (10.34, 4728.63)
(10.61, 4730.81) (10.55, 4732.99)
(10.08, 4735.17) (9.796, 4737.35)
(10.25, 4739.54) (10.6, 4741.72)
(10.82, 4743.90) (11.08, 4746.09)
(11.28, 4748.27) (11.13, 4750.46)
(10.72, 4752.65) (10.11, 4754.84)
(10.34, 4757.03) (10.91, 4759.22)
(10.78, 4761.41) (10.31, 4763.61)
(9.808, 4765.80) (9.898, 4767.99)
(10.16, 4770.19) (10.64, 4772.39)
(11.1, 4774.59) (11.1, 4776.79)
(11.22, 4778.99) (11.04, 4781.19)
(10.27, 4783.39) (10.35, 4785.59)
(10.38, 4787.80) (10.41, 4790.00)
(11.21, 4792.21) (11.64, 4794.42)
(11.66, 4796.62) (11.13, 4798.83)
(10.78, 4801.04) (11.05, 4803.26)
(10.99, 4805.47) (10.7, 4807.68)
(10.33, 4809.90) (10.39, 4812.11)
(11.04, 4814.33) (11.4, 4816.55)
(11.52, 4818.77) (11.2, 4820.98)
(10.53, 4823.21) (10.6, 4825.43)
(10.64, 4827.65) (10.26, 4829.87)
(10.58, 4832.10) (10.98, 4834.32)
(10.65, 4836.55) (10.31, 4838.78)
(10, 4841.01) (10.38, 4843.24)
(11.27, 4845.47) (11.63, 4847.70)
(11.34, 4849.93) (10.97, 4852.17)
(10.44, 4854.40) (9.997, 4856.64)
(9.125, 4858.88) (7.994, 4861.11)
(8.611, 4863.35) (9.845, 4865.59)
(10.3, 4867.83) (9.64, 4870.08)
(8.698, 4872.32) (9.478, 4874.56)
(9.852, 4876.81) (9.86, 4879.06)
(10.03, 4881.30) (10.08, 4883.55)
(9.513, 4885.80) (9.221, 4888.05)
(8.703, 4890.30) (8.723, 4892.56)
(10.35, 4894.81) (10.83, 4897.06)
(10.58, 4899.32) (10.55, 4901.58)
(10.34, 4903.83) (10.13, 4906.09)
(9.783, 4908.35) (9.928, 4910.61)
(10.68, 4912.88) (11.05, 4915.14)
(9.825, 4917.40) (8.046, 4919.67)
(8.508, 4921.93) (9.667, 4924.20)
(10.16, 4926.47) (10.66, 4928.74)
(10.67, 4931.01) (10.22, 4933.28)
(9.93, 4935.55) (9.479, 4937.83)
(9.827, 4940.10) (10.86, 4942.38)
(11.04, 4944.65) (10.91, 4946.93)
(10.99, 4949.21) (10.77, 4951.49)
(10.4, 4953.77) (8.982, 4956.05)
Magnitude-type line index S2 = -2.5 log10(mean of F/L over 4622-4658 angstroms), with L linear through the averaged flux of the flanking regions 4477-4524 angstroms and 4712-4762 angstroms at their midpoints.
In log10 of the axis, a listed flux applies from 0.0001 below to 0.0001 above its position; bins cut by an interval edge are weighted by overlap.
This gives 0.04 mag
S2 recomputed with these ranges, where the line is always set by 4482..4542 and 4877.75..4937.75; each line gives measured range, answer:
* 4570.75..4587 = -0.031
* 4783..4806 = -0.103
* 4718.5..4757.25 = -0.074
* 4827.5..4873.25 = -0.027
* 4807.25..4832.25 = -0.089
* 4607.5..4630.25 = -0.051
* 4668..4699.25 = -0.021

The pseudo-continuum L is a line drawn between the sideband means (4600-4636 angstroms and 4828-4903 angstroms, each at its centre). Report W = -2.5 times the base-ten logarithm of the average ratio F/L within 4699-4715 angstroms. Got 0.03 mag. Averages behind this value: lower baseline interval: 10.3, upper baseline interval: 10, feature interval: 9.93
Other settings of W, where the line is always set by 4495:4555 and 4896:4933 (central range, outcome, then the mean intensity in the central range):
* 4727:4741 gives -0.03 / 10.3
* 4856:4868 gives 0.10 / 9.21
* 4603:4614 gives -0.02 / 10.2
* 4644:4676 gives -0.01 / 10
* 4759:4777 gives -0.05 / 10.5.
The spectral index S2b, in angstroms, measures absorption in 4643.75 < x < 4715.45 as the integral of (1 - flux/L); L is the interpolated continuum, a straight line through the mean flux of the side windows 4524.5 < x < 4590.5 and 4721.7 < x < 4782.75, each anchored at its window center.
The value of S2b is 2.29 angstroms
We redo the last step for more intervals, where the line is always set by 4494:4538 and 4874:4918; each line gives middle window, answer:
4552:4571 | -1.2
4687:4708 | -0.1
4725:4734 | -0.5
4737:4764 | -1.9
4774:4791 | -1.3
